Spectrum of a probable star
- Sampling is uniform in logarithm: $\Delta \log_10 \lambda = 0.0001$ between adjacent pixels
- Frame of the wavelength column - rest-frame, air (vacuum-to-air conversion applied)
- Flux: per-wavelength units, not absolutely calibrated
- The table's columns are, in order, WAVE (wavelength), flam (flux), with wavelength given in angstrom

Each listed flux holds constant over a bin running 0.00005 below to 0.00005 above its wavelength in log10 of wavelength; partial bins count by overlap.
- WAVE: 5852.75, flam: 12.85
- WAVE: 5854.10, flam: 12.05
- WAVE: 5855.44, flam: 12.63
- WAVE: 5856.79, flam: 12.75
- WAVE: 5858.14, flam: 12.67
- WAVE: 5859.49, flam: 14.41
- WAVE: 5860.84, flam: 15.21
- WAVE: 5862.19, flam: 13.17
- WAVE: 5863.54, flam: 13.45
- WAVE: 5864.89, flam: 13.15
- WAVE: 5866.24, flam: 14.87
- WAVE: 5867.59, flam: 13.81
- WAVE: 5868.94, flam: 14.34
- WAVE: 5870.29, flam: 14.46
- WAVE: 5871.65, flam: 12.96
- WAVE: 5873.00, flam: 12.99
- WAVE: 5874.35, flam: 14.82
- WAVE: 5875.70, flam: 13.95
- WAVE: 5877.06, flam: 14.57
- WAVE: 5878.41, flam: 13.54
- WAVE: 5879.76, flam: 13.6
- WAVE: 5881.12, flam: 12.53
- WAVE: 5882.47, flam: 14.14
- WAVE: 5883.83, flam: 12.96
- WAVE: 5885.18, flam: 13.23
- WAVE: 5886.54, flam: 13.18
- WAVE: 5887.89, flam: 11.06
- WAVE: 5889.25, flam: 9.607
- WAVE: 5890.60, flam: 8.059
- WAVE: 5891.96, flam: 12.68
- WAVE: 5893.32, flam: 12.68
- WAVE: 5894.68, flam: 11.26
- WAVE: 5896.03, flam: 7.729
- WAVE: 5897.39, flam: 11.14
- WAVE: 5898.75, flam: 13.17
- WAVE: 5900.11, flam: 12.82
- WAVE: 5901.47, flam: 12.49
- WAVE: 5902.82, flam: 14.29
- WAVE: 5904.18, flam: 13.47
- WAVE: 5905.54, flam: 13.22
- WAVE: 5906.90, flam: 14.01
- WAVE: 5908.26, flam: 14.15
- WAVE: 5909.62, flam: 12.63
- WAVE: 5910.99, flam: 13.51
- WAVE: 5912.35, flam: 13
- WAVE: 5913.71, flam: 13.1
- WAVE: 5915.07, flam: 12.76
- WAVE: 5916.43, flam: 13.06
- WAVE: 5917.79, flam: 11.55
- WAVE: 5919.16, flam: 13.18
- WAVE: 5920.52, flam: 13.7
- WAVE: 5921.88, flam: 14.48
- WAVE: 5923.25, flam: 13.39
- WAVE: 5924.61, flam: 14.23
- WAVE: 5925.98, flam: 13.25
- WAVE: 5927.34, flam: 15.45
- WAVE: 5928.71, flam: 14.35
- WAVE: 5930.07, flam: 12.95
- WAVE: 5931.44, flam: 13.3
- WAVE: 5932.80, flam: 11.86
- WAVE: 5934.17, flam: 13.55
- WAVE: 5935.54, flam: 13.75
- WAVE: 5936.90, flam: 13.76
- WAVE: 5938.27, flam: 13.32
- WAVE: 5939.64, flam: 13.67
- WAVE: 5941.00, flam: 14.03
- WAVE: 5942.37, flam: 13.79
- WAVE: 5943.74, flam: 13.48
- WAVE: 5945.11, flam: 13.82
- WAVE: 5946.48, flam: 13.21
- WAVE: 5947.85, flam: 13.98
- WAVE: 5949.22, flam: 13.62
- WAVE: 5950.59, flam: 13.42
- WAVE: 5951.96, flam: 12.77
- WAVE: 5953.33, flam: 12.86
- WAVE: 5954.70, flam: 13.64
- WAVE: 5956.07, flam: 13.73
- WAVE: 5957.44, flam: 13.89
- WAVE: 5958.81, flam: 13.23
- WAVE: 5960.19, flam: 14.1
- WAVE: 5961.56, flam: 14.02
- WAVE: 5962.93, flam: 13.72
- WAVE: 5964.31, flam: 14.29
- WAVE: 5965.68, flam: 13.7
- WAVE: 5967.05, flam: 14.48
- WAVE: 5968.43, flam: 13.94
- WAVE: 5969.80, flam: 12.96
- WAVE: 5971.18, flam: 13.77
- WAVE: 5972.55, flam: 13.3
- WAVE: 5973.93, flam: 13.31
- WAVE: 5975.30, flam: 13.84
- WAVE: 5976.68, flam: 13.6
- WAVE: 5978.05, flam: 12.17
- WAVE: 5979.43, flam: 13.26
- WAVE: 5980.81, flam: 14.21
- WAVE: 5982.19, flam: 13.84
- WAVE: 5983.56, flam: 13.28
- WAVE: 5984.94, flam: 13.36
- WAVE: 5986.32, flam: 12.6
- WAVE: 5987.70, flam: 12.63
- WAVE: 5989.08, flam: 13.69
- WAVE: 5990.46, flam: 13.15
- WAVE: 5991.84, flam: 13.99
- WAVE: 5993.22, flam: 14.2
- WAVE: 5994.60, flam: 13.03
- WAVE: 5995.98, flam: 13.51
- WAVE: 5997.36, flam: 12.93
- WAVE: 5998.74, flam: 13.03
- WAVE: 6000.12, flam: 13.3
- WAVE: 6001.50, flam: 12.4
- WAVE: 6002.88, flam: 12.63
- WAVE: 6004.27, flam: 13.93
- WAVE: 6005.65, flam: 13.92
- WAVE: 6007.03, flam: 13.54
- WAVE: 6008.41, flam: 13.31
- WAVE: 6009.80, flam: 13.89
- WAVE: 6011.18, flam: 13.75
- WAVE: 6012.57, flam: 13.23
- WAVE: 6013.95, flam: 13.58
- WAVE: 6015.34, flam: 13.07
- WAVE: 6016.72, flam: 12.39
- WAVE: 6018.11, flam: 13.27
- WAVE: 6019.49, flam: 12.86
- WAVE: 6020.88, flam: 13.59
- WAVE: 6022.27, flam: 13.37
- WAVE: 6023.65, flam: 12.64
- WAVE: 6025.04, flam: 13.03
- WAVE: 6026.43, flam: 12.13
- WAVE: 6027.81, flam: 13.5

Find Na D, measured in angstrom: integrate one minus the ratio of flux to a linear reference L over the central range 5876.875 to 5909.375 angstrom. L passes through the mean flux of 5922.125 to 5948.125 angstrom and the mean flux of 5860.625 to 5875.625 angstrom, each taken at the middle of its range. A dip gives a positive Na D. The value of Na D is 3.2 angstrom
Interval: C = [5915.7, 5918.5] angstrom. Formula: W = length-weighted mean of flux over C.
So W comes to 12.3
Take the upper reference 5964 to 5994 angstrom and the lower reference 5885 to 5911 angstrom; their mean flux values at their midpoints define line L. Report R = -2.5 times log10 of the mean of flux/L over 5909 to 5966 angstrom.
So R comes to -0.06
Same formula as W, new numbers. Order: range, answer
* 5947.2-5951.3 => 13.7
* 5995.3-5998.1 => 13.2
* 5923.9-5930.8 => 14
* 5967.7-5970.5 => 13.4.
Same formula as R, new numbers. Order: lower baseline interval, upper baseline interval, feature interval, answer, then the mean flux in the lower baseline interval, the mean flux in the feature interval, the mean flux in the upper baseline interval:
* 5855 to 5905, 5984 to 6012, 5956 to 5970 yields -0.05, 12.9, 13.9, 13.3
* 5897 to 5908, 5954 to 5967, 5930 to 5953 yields 0.02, 13.2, 13.4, 13.8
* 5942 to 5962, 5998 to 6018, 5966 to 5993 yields 0.00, 13.6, 13.5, 13.3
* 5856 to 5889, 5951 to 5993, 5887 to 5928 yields 0.07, 13.5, 12.6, 13.5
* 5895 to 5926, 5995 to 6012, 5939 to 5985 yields -0.04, 12.9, 13.6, 13.3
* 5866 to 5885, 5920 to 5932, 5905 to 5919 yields 0.06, 13.8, 13.1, 13.9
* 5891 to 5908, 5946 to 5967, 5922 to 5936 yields -0.05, 12.4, 13.6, 13.6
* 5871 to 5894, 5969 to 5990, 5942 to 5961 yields -0.03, 12.7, 13.5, 13.3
